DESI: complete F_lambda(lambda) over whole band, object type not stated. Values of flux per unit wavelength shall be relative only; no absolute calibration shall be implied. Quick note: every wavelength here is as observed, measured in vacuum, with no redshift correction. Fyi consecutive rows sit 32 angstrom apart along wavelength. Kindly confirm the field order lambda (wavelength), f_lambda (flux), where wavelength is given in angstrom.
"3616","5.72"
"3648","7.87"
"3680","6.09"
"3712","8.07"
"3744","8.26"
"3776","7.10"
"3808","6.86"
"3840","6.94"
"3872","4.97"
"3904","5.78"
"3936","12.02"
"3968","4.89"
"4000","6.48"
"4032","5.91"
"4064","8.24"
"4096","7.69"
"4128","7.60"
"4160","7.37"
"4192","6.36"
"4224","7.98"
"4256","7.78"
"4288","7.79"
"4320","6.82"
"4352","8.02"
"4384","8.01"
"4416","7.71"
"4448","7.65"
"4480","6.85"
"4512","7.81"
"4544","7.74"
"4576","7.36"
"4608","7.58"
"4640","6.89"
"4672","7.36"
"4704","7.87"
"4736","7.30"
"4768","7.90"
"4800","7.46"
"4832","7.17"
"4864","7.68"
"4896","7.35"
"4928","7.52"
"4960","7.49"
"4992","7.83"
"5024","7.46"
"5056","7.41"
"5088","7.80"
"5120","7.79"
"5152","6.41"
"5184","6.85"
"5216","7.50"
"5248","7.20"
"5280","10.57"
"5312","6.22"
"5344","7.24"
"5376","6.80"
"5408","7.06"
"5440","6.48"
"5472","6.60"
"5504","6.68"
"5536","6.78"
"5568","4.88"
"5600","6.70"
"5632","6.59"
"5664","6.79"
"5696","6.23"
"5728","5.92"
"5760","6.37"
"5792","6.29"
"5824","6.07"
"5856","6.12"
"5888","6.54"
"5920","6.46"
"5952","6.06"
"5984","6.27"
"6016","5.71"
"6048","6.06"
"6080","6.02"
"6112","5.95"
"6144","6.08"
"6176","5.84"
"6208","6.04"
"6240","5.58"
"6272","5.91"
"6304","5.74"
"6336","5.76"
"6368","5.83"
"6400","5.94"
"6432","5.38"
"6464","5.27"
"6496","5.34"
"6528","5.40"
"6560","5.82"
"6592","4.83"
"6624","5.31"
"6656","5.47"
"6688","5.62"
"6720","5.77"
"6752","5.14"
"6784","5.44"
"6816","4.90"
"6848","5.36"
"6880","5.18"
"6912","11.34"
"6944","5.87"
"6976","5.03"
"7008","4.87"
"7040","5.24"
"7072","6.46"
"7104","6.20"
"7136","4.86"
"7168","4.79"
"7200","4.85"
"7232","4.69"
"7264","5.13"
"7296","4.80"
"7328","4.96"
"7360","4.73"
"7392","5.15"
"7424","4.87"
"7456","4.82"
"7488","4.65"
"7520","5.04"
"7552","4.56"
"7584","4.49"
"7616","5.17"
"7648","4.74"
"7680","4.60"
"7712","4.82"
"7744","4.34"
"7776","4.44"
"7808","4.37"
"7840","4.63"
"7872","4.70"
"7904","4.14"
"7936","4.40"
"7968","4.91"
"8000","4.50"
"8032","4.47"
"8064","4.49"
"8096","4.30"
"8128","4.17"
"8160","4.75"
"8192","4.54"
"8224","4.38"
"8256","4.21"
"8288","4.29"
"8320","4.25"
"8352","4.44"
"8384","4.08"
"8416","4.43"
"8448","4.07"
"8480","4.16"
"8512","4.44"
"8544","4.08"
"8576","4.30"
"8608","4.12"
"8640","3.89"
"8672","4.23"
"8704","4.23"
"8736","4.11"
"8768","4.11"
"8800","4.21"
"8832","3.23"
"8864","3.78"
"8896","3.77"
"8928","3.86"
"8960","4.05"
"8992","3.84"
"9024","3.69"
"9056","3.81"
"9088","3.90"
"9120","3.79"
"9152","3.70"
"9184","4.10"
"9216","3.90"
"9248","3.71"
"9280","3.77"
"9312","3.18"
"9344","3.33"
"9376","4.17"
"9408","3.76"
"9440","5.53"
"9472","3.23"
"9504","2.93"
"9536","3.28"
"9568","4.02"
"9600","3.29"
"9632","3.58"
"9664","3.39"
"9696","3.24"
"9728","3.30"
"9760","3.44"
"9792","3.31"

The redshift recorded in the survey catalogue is 0.055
